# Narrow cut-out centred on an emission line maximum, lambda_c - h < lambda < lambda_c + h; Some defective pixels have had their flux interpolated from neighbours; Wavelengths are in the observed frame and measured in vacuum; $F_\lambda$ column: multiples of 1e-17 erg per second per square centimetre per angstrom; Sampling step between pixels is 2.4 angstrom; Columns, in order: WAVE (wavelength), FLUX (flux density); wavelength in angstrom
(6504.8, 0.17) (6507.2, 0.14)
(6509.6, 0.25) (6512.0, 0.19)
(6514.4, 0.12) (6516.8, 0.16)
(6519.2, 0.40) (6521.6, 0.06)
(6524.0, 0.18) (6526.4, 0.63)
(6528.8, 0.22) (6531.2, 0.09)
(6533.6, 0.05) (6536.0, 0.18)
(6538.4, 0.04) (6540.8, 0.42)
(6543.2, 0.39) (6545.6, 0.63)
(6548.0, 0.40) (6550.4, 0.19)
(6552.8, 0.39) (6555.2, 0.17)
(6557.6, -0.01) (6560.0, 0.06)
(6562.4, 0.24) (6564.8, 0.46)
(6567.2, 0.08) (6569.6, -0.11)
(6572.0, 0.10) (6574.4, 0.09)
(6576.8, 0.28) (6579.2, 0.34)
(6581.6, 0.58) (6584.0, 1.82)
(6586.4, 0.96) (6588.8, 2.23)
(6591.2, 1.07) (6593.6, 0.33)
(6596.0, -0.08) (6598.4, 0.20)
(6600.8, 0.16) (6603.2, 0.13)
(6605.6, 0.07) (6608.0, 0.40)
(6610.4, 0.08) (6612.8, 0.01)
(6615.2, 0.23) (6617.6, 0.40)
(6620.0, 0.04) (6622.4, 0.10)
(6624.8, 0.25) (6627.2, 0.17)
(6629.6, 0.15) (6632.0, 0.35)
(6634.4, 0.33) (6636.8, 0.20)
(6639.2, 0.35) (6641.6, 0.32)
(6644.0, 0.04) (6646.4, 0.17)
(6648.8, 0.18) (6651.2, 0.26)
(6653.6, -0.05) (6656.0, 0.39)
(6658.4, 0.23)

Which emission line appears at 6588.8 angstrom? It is [O II]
